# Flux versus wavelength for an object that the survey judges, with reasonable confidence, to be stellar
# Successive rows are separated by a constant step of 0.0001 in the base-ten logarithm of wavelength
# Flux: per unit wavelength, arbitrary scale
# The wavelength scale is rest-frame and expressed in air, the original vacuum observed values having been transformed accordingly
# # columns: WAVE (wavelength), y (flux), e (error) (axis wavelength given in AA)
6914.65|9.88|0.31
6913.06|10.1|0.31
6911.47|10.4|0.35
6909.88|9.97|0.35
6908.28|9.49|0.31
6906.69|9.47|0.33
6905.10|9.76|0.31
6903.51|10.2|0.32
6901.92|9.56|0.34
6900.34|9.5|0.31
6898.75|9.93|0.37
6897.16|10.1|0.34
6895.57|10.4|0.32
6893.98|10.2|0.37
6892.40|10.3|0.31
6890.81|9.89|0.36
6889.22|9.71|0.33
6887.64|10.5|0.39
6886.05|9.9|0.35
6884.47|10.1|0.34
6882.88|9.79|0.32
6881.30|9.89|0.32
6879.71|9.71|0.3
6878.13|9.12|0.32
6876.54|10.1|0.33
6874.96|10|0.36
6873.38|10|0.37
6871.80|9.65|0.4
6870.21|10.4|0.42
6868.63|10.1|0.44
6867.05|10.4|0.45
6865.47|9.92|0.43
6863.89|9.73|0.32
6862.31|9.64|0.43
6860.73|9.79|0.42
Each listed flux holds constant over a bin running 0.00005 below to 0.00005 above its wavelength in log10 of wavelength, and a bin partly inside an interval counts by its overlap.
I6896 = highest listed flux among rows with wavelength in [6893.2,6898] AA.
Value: 10.4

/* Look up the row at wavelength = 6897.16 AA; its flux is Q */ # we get 10.1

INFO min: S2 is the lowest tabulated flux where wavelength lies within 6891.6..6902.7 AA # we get 9.5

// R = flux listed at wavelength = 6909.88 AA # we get 9.97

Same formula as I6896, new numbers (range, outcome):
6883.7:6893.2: 10.5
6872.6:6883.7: 10.1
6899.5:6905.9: 10.2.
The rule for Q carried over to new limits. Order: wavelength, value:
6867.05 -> 10.4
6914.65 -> 9.88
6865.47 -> 9.92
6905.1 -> 9.76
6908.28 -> 9.49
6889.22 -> 9.71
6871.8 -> 9.65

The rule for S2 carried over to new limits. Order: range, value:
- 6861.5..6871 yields 9.64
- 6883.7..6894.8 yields 9.71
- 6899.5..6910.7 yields 9.47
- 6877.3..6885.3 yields 9.12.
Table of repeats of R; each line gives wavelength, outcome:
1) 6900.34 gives 9.5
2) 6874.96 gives 10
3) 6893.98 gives 10.2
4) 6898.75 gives 9.93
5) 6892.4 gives 10.3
